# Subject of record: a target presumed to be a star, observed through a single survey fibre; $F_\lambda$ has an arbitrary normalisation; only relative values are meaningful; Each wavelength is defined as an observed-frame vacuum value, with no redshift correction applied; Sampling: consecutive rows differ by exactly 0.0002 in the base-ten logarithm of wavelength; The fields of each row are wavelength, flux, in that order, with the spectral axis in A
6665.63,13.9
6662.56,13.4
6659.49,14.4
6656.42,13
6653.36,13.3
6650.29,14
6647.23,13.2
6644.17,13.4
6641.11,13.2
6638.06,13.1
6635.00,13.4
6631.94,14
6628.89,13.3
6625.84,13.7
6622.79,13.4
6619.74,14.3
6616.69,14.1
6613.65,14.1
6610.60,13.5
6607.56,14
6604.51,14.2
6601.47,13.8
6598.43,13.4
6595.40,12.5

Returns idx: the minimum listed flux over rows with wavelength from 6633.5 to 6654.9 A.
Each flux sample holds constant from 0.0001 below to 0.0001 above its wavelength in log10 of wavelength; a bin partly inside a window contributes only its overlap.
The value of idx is 13.1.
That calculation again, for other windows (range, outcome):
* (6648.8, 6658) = 13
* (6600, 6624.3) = 13.4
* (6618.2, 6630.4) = 13.3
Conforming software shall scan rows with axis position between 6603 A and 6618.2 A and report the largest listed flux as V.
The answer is 14.2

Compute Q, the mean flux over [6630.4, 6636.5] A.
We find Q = 13.7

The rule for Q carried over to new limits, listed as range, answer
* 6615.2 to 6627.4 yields 13.9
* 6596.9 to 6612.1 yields 13.8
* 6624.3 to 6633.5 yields 13.7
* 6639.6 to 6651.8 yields 13.5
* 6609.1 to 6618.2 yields 13.9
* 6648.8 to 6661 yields 13.7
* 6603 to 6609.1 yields 14.1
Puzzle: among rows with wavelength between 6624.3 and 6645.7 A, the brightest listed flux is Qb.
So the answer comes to 14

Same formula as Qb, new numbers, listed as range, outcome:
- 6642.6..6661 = 14.4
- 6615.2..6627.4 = 14.3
